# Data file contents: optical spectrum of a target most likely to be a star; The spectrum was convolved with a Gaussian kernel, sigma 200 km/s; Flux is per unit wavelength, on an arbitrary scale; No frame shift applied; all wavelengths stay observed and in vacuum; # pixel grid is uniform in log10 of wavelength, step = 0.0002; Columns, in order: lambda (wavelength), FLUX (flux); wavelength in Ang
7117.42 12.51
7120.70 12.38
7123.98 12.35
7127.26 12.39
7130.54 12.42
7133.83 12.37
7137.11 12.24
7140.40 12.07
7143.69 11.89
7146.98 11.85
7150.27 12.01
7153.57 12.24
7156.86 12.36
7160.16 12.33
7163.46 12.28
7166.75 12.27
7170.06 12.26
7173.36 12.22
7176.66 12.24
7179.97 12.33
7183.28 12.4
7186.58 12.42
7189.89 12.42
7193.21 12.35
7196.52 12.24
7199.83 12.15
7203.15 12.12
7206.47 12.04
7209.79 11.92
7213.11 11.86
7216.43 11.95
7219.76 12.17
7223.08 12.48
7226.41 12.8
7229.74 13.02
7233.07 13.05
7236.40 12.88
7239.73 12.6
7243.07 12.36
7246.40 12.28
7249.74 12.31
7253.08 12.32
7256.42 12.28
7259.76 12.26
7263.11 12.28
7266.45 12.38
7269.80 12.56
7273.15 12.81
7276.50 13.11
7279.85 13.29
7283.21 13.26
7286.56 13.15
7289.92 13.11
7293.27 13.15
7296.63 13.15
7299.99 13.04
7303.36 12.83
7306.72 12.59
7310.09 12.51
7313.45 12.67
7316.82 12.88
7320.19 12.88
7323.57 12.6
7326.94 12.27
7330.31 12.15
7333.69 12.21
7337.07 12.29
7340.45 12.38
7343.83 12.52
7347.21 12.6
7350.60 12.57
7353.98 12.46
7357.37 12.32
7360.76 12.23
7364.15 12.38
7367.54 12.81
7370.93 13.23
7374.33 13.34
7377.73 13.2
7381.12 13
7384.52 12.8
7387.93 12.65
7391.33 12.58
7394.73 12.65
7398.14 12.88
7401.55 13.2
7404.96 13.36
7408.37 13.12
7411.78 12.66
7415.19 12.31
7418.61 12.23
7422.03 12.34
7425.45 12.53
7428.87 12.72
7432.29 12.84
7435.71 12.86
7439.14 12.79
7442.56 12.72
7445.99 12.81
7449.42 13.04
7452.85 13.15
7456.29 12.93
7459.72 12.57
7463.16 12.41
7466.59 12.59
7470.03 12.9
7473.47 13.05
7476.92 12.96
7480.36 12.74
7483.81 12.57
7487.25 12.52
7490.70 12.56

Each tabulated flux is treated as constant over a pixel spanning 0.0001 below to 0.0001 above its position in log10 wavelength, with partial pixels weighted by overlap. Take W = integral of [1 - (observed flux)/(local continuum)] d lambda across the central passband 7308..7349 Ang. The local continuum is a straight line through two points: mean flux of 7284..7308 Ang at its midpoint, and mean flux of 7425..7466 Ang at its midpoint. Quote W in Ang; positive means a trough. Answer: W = 1.5 Ang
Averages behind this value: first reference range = 13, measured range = 12.5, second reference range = 12.8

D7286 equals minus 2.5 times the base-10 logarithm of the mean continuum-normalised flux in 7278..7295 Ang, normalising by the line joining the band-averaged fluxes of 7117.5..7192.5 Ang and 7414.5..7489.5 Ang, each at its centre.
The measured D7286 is -0.06 mag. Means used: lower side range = 12.3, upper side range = 12.7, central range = 13.2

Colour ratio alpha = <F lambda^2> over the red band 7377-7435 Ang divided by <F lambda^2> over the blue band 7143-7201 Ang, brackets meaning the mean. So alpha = 1.11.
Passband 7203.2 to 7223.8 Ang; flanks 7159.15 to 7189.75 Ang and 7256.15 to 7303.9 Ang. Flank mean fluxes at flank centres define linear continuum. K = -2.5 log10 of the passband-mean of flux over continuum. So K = 0.04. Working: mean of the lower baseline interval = 12.3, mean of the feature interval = 12.1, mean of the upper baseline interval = 12.9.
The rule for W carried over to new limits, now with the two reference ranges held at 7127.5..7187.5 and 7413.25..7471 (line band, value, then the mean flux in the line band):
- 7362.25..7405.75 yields -1.1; 12.9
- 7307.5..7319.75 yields -0.2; 12.7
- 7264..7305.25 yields -1.8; 13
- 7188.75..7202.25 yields 0.0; 12.3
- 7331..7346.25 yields 0.2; 12.3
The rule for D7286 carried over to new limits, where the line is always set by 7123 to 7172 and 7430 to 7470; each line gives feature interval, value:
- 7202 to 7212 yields 0.03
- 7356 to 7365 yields 0.03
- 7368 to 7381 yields -0.04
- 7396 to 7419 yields -0.01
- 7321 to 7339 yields 0.02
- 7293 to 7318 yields -0.03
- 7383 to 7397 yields 0.00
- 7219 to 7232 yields -0.03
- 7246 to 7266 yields 0.01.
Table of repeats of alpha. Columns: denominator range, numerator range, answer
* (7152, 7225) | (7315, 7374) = 1.07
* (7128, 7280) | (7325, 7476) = 1.09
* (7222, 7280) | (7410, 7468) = 1.06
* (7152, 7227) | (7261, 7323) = 1.08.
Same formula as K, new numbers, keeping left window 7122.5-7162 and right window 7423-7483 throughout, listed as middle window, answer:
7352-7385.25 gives -0.01 mag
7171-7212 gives 0.01 mag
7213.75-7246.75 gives -0.02 mag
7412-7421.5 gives 0.03 mag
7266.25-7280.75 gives -0.03 mag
